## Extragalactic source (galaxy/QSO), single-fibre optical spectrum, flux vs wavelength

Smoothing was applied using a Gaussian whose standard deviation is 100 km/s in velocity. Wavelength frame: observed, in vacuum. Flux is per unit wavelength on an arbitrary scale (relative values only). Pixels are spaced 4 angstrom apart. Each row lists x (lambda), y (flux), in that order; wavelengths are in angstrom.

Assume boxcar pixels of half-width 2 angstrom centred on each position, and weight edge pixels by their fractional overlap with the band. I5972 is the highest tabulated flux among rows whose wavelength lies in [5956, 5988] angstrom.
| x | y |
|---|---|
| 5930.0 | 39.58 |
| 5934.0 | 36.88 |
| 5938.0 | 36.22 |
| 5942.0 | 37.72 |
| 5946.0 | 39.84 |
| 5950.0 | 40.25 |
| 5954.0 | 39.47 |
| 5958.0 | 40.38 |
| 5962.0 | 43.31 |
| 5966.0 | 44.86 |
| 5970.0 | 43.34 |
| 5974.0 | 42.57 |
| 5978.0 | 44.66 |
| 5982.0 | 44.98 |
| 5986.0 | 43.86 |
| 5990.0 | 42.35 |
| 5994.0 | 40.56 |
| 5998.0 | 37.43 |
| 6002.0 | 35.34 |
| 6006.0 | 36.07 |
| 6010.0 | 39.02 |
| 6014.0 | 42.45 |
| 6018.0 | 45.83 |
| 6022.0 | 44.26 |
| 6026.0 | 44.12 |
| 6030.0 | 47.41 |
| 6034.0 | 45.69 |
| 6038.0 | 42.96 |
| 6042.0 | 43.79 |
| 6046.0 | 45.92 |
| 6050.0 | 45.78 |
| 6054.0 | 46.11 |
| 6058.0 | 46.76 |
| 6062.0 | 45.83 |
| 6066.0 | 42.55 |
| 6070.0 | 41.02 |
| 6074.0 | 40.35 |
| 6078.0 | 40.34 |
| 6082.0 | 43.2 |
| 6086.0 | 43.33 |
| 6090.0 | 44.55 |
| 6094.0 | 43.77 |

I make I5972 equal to 44.98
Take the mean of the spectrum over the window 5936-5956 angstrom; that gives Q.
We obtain 38.7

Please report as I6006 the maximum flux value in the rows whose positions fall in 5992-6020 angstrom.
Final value 45.83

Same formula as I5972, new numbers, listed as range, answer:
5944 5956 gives 40.25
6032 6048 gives 45.92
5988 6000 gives 42.35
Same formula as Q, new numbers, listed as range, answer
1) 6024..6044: 44.8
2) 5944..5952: 40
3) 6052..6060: 46.4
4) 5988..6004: 38.9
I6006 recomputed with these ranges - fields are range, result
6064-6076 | 42.55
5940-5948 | 39.84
